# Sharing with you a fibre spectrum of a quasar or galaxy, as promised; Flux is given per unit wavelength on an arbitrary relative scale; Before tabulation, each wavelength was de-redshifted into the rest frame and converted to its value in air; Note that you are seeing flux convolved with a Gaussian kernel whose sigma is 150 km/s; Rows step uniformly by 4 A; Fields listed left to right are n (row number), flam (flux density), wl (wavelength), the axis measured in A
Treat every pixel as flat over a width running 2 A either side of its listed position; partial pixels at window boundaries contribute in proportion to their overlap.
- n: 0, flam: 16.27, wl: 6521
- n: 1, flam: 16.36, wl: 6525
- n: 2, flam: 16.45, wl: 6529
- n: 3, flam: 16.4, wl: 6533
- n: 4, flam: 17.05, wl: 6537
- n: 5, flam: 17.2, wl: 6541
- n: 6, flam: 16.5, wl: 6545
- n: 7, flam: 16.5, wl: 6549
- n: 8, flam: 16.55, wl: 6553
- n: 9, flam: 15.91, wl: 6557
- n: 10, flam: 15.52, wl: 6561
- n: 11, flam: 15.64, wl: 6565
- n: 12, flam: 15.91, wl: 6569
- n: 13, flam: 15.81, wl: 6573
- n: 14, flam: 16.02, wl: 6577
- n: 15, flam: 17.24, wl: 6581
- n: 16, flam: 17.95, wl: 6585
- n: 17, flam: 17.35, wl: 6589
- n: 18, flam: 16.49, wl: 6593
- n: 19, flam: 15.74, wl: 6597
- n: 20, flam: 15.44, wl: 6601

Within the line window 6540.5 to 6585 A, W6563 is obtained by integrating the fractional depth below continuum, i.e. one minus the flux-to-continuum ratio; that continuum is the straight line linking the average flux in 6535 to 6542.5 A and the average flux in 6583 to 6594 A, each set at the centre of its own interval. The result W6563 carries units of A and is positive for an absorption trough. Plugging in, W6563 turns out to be 2.4 A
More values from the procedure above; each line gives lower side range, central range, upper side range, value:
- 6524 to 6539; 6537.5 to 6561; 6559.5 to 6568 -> -0.6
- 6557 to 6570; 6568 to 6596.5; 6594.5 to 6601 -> -1.7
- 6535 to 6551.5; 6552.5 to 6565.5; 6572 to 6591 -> 0.8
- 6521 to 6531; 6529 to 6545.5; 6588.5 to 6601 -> -0.4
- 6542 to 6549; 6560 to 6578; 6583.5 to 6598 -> 1.1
